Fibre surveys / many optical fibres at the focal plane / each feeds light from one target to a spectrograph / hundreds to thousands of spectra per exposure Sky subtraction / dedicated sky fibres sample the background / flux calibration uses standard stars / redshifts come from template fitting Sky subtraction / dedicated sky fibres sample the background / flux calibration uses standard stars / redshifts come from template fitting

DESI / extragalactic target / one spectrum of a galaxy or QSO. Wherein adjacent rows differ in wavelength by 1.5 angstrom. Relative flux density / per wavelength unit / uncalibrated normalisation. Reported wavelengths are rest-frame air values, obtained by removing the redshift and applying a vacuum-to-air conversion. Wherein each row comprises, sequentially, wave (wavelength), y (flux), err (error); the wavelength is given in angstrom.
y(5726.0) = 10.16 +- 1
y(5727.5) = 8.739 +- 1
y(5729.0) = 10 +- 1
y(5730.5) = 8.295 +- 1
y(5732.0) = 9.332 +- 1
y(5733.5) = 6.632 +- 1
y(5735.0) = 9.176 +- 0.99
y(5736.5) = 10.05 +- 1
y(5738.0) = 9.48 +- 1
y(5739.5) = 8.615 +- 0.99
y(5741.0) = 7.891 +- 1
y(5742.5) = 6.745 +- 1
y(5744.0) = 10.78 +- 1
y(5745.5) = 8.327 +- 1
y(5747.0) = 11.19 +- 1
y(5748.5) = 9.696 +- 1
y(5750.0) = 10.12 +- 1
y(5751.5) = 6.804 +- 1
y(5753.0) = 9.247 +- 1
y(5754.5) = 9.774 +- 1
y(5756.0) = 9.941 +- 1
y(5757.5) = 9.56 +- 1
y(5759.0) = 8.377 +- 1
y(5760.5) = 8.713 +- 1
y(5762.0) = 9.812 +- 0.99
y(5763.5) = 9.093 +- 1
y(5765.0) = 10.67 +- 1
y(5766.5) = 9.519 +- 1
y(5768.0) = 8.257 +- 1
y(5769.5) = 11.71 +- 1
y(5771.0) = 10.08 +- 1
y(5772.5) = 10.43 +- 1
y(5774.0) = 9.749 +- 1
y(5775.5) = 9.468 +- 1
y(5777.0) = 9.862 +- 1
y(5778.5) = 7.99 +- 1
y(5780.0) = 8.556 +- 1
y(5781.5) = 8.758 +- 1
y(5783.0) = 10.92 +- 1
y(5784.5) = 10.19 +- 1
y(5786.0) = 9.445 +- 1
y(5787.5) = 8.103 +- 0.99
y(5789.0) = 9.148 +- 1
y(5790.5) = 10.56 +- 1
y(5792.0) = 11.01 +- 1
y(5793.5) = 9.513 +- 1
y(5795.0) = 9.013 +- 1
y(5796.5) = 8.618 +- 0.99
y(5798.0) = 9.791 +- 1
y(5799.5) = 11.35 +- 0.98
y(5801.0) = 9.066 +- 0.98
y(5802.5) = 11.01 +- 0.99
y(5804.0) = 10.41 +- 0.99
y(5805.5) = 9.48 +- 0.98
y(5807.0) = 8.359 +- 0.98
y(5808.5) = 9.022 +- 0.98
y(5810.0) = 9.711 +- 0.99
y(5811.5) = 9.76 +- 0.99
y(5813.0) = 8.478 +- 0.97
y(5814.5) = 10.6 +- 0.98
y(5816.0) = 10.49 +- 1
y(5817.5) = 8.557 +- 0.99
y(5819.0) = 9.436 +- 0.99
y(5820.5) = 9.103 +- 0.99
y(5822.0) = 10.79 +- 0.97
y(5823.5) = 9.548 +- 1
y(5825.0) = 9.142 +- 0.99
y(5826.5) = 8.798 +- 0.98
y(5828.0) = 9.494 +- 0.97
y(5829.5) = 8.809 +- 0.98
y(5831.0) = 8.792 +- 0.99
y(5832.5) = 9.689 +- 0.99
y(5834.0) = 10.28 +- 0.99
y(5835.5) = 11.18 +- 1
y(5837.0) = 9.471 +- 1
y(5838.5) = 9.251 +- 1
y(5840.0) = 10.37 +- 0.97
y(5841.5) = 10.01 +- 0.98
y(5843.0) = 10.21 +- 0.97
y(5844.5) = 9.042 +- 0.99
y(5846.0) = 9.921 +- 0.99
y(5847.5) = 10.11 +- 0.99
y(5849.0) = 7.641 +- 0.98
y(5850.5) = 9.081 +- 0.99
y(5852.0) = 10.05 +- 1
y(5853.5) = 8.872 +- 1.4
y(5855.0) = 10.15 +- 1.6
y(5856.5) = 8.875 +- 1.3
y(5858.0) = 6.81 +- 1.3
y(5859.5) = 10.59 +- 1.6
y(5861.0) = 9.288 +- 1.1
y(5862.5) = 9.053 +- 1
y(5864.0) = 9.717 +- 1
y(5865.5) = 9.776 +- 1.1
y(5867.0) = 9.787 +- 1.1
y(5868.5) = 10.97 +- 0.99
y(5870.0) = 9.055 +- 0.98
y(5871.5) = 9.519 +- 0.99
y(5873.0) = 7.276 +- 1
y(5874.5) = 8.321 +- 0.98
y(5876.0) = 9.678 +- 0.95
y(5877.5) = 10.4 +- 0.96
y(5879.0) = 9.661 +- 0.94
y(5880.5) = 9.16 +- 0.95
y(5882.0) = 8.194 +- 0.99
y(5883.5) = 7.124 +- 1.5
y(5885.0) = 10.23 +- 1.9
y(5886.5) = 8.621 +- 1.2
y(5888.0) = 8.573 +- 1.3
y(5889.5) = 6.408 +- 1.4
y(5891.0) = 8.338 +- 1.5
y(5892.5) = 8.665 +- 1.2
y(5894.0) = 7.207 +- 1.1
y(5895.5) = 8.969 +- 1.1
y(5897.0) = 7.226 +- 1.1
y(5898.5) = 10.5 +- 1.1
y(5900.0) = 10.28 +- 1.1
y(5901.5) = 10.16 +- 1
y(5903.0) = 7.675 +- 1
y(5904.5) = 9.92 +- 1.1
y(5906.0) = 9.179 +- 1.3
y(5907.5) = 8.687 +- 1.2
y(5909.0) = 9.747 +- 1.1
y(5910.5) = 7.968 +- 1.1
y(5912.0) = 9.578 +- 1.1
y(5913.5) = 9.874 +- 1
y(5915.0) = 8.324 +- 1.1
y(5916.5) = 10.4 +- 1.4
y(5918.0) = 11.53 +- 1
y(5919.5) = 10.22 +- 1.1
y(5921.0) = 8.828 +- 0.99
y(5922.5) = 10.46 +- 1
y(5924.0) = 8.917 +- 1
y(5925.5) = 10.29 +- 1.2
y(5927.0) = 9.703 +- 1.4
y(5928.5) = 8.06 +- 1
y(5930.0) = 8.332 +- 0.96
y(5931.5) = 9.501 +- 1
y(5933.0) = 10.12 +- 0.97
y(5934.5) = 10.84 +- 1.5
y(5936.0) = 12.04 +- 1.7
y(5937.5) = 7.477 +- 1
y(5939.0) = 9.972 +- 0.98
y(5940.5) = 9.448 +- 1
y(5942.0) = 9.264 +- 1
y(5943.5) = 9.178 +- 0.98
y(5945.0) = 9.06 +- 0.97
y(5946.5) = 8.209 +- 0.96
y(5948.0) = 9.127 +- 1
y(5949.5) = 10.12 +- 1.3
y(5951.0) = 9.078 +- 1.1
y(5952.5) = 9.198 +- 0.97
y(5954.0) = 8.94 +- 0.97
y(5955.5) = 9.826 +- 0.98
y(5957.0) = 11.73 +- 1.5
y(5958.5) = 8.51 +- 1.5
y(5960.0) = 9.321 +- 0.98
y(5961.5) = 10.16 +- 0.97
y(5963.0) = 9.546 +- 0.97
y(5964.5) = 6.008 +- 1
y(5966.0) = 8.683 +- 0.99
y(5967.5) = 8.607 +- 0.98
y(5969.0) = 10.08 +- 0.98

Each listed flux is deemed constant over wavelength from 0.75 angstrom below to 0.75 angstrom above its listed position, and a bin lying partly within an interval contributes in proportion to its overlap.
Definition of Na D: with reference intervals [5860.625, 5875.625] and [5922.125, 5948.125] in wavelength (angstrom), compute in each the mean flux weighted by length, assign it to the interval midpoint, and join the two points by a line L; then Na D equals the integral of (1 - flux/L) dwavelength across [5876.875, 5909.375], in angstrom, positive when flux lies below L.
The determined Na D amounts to 1.7 angstrom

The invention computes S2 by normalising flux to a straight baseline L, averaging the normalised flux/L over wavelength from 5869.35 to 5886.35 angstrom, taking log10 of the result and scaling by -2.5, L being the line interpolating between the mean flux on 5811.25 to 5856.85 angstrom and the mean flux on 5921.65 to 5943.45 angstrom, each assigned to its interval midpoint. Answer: 0.07 mag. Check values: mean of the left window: 9.55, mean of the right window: 9.58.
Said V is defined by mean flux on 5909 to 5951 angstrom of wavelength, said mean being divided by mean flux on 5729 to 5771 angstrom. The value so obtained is 1.03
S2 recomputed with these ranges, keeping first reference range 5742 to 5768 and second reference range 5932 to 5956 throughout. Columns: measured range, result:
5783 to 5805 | -0.055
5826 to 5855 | -0.018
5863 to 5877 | 0.007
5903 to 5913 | 0.044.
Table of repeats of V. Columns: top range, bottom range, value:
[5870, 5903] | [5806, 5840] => 0.92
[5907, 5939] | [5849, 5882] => 1.03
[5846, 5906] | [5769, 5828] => 0.94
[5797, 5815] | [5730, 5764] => 1.08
